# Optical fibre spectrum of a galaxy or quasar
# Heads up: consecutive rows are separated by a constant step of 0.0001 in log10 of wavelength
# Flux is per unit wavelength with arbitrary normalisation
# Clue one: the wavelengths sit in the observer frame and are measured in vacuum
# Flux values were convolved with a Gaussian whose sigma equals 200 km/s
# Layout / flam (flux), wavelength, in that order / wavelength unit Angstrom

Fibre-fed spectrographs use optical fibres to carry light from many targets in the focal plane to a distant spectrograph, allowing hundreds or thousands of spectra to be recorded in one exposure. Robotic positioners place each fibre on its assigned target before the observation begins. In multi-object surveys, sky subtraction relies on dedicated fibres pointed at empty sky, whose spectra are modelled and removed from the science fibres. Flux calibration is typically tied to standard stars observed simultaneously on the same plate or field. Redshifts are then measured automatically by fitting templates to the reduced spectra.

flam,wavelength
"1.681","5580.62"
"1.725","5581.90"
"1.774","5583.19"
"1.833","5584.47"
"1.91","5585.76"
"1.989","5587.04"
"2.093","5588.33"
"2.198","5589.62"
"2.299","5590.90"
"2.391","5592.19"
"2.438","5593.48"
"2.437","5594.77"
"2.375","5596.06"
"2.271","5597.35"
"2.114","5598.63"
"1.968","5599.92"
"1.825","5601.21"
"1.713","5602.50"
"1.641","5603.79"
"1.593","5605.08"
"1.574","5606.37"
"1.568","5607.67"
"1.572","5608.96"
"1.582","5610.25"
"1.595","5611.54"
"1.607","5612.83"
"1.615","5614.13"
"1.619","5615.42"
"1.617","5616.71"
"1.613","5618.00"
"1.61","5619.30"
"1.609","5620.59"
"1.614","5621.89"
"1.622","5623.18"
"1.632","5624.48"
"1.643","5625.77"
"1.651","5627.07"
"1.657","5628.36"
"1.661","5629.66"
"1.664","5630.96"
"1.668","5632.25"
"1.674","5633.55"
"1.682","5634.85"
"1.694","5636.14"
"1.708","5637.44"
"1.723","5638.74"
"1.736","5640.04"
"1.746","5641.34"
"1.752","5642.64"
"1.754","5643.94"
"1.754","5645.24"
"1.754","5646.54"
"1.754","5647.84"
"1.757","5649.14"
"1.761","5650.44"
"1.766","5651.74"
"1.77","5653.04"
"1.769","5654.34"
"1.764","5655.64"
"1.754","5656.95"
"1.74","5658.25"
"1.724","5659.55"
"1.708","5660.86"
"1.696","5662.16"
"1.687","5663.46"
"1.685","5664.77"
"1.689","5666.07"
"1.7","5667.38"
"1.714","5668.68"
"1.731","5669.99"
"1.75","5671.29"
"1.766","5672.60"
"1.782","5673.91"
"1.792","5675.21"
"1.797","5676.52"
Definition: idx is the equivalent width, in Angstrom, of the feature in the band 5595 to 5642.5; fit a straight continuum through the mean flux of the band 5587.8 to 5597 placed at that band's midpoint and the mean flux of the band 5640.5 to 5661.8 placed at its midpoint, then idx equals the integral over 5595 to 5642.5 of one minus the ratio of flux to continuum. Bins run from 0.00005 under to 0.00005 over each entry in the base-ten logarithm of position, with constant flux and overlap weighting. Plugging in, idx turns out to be 8.0 Angstrom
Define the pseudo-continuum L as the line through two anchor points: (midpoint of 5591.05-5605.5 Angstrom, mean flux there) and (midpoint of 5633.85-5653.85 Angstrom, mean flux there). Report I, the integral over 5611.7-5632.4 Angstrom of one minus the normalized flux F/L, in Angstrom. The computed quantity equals 3.0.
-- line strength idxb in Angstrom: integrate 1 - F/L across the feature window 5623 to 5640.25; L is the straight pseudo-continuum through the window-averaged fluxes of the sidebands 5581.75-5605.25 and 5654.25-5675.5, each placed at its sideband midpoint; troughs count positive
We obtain 1.88 Angstrom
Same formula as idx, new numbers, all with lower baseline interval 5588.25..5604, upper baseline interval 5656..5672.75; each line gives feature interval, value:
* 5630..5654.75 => 1.7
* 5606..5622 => 3.4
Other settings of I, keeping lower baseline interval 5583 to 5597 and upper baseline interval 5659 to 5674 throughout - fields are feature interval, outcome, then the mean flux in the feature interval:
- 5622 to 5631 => 1.4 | 1.64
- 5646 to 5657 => 0.3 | 1.76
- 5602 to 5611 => 2.0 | 1.6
